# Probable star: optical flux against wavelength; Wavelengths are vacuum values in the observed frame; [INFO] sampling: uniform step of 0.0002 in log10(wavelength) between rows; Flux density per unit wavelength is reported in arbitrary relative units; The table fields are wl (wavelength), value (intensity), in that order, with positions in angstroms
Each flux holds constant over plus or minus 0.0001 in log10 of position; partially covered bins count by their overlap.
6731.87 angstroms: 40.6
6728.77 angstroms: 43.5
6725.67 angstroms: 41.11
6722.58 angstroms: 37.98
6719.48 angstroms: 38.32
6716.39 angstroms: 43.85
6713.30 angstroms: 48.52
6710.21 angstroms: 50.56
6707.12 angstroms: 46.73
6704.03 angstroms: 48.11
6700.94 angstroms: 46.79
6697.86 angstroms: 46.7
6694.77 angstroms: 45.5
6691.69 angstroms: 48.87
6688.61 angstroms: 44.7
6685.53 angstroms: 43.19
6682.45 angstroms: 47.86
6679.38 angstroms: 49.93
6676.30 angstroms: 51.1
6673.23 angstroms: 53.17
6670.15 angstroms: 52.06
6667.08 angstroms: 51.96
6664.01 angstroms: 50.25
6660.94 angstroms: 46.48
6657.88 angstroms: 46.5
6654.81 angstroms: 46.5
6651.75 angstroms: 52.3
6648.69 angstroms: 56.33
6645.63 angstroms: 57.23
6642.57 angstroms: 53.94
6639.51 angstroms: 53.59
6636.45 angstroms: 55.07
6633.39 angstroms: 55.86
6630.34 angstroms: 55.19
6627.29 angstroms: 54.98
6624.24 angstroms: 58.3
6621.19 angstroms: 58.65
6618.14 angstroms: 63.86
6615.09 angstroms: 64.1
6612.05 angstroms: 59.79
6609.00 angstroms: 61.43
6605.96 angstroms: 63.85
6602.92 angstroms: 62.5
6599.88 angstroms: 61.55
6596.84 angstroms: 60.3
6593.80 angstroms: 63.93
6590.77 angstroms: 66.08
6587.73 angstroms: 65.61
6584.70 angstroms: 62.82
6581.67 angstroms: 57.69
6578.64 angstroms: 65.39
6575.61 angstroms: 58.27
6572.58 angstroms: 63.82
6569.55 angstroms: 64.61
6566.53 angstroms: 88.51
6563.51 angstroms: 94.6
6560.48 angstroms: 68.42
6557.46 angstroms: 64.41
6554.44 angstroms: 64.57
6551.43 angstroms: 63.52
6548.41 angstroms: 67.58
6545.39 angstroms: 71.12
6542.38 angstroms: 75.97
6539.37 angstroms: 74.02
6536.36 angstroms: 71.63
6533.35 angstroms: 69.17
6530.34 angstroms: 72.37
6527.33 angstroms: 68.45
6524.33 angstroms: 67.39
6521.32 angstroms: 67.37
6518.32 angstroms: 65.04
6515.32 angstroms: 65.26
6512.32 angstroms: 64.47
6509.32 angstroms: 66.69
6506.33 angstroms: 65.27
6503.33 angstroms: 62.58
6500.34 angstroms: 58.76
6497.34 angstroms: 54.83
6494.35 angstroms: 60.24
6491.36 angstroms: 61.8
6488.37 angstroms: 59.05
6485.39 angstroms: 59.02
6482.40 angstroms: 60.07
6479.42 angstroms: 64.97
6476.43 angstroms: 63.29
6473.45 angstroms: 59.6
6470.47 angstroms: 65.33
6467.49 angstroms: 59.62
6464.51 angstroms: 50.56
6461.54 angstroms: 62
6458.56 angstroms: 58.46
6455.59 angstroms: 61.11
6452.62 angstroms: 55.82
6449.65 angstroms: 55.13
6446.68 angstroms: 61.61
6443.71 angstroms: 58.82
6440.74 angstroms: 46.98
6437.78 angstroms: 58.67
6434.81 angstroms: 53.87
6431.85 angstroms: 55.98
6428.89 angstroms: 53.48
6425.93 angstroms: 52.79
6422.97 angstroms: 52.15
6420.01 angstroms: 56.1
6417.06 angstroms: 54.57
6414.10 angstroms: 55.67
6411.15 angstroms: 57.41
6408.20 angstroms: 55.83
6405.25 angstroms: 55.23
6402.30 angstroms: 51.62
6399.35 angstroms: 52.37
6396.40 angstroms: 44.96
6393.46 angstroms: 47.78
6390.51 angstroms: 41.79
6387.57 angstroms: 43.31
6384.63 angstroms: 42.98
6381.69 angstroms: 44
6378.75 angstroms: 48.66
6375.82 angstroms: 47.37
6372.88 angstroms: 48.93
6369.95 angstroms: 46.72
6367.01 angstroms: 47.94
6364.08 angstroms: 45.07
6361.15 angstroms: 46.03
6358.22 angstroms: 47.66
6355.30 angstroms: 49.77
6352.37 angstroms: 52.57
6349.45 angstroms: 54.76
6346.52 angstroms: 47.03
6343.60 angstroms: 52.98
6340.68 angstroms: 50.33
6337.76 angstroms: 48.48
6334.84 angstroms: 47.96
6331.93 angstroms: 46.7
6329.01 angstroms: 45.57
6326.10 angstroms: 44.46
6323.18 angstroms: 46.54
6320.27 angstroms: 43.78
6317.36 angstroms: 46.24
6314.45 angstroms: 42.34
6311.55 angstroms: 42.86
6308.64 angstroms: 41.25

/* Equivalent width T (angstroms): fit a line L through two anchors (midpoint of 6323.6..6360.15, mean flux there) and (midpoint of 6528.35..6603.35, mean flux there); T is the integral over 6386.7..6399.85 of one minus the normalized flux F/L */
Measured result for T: 1.9 angstroms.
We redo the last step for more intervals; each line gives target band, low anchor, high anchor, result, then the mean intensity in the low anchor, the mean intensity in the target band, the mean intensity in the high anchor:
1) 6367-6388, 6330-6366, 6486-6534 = 2.2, 49.1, 46.3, 64.1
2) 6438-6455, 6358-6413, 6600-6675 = -2.1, 48.3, 56.2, 55.7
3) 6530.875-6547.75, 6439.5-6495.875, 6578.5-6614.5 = -3.1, 59.2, 72.1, 62.5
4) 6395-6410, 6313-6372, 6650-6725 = -1.4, 47.7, 52.1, 47.4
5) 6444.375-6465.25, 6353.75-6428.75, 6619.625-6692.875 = -3.3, 49.6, 58.1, 51.8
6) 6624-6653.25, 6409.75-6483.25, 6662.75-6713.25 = -2.8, 57.3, 55.2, 48.6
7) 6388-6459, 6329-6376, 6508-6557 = 3.3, 48.7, 53.9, 68.3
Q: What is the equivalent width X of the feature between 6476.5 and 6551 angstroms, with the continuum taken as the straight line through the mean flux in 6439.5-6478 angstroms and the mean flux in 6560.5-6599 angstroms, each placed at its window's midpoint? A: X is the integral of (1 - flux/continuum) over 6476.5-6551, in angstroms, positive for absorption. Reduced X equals -3.4 angstroms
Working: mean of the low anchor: 58.4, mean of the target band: 65.5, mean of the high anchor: 67.5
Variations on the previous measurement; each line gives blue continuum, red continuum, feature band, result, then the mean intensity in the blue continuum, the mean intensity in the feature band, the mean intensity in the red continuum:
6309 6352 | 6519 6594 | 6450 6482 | 0.1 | 47.1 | 59.9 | 68.7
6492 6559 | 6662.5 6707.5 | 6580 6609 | -2.0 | 66.3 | 62.7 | 48.5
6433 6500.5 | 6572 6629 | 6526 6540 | -2.5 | 58.7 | 71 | 61.7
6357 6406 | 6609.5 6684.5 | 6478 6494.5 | -3.7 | 47.1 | 60.9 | 54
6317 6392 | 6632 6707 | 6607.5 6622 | -3.5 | 47.2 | 61.7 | 50.1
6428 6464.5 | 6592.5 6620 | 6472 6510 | -1.9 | 56.6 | 61.1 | 62.3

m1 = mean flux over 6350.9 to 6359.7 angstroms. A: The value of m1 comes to 50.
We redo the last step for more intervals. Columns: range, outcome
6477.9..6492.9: 61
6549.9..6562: 65.2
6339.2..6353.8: 51.5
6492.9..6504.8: 59.1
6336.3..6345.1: 50.6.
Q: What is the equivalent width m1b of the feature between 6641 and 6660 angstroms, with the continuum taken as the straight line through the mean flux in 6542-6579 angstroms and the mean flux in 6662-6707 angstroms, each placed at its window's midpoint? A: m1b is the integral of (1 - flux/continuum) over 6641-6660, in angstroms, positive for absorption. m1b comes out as 0.9 angstroms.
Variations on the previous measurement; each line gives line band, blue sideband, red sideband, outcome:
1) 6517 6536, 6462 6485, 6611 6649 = -2.9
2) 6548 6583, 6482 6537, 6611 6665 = -4.9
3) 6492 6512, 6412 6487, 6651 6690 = -2.2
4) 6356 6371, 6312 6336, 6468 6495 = 0.8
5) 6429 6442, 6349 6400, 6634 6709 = -1.7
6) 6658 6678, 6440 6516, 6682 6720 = -0.9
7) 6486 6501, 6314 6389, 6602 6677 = -2.2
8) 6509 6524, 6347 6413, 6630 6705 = -4.9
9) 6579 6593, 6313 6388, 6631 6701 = -3.9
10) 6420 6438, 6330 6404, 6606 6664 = -1.7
